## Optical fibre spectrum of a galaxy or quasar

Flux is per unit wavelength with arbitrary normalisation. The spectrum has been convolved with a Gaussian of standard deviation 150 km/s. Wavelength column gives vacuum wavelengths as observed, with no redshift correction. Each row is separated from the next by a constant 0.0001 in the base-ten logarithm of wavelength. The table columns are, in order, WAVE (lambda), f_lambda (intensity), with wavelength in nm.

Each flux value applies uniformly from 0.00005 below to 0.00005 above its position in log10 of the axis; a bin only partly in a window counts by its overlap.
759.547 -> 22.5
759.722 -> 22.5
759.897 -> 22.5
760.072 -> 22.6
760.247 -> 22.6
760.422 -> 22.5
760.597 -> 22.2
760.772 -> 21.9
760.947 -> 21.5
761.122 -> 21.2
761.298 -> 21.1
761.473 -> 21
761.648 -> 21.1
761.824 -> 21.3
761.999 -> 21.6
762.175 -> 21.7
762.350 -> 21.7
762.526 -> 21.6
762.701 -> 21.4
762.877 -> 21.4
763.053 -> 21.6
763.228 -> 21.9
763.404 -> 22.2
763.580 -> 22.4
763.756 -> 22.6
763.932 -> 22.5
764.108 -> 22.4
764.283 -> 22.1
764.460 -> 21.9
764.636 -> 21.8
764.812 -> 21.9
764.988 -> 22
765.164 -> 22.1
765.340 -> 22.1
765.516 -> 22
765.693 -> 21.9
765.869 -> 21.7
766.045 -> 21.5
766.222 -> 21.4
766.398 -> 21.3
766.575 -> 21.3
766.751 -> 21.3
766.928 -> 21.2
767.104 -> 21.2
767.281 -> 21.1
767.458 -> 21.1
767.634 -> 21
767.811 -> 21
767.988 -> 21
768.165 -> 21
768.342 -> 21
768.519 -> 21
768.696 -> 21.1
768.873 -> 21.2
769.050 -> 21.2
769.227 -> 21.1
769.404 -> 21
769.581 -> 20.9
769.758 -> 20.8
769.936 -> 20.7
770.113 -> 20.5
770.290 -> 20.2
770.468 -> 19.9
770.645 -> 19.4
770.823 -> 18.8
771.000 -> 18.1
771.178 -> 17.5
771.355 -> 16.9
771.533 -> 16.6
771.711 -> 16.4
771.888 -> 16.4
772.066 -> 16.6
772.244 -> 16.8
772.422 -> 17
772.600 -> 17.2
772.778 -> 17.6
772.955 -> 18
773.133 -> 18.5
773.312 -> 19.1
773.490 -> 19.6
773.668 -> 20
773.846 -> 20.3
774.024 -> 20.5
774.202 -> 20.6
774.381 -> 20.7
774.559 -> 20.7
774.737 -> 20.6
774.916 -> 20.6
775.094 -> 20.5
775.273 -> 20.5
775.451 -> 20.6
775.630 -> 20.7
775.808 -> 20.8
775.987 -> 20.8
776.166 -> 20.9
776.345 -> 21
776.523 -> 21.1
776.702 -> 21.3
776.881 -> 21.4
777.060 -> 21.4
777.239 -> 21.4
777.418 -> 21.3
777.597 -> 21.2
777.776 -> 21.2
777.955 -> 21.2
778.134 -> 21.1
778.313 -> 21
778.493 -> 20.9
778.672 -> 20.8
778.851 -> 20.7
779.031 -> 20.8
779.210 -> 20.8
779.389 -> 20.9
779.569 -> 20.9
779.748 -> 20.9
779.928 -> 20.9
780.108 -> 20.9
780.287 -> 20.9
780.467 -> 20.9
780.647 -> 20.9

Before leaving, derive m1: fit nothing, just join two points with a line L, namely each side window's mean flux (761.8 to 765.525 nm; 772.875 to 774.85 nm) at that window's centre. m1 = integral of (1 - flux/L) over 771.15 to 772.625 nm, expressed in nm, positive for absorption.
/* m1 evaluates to 0.25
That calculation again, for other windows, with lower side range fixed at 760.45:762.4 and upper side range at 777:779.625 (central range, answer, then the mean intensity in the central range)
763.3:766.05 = -0.09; 22.1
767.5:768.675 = 0.02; 21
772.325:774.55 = 0.21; 19.1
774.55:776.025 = 0.03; 20.6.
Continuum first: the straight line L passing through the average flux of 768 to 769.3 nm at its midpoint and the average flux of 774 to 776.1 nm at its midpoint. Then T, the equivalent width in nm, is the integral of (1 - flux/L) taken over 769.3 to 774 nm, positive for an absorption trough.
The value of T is 0.494 nm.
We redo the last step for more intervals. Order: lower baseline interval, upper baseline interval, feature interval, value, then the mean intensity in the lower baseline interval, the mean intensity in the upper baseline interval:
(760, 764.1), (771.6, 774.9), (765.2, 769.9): -0.22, 21.8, 18.7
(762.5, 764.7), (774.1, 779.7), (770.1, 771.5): 0.18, 22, 20.9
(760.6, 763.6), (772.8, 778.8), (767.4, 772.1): 0.29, 21.6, 20.6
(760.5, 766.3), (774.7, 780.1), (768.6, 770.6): 0.06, 21.8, 20.9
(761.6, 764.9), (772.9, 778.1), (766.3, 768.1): 0.02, 21.9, 20.6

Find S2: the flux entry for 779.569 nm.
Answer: 20.9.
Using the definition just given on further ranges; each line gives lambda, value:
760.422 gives 22.5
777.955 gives 21.2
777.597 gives 21.2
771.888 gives 16.4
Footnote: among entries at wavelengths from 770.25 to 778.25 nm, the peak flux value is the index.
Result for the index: 21.4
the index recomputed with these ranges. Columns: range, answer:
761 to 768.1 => 22.6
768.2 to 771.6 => 21.2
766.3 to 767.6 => 21.3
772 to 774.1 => 20.5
